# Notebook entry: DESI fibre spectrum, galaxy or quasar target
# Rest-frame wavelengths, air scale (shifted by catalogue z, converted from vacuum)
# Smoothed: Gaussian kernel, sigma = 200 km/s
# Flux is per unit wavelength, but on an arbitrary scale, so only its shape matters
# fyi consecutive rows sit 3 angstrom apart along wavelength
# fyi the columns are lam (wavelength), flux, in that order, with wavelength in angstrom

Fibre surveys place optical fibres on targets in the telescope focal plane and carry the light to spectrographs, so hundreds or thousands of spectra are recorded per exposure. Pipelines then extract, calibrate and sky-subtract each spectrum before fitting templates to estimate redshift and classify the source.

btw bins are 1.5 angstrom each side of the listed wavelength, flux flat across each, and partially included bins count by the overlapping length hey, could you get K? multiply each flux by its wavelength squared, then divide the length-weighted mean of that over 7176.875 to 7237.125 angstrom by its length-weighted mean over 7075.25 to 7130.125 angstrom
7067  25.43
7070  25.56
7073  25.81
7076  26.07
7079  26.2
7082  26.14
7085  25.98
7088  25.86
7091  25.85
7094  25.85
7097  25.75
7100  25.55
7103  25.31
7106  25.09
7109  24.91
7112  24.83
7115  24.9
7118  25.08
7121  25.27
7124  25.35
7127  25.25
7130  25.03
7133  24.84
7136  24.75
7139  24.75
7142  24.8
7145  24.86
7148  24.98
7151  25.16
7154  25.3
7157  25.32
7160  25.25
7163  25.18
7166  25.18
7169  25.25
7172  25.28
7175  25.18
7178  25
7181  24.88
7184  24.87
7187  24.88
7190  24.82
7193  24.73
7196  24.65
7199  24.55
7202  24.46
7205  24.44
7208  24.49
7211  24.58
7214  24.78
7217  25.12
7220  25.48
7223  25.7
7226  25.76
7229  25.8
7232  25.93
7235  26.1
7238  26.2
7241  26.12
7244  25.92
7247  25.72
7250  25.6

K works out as 1.01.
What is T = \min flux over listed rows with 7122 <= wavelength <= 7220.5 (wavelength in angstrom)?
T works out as 24.44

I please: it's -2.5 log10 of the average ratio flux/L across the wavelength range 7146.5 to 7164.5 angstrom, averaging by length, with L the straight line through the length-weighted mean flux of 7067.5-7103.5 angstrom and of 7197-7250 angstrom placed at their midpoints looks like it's 0.02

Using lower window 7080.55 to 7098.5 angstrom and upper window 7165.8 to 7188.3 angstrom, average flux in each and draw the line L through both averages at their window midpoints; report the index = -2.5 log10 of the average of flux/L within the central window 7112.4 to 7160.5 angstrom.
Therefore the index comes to 0.017 mag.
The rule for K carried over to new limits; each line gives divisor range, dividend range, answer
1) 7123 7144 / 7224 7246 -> 1.07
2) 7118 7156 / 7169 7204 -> 1.01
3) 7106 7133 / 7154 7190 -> 1.02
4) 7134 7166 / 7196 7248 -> 1.03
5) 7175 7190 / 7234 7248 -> 1.06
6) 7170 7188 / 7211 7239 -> 1.04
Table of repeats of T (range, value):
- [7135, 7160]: 24.75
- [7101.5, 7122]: 24.83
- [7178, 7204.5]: 24.46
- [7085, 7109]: 24.91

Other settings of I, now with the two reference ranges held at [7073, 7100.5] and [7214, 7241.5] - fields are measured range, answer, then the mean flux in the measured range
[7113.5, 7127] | 0.03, 25.2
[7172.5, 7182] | 0.03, 25.1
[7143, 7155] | 0.03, 25.1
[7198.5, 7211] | 0.06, 24.5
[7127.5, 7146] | 0.04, 24.9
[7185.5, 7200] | 0.05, 24.7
